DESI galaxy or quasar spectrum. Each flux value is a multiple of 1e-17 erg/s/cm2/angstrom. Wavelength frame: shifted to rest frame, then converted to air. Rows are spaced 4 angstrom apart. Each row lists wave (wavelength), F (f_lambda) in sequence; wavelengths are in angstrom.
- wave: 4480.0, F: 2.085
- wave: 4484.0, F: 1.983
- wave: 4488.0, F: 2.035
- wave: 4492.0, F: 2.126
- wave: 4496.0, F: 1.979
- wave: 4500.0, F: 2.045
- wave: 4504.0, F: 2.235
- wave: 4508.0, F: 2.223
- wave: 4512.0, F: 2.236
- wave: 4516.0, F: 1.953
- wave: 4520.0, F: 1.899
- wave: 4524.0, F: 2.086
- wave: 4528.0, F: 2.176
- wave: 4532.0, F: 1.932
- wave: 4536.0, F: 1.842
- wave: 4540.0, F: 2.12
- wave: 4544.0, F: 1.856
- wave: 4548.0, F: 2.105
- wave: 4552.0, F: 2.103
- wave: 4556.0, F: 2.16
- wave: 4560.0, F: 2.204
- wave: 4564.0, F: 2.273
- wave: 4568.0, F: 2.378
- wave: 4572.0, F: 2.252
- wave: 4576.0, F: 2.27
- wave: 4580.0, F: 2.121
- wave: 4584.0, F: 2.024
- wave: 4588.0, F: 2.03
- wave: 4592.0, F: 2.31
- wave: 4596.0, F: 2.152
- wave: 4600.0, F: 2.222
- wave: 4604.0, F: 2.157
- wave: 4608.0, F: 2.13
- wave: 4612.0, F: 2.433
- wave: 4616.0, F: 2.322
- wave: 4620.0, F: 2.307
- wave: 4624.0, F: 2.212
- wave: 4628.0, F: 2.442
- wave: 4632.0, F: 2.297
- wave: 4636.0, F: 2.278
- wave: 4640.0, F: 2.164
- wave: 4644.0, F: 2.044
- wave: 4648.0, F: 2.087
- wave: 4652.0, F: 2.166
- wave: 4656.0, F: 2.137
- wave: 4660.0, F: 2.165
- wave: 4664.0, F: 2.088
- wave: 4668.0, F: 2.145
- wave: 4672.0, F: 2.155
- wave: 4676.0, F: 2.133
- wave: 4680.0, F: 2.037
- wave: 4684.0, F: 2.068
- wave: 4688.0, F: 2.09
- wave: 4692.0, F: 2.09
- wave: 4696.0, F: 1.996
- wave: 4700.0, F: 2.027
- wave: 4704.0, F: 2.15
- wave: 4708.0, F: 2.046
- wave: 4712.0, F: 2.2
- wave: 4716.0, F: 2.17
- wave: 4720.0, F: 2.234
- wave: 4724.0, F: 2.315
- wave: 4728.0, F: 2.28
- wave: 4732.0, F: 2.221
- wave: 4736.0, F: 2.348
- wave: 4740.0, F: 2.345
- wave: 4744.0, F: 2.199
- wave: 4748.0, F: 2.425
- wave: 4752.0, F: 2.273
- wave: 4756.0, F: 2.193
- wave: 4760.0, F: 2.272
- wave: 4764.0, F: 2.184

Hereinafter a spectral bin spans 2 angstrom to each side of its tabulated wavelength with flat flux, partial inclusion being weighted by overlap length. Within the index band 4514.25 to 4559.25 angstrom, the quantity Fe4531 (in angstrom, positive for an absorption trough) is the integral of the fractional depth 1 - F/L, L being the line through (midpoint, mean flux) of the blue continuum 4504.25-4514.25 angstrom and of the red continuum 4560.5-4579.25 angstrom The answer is 4.4 angstrom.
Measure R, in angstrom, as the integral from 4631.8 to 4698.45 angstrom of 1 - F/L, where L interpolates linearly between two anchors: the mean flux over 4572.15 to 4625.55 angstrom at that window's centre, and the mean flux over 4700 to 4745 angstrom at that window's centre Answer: 2.8 angstrom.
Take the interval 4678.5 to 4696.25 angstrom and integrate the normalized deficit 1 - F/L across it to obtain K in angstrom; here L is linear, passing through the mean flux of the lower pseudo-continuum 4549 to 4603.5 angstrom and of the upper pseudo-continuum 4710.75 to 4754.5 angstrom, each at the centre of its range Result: 1.5 angstrom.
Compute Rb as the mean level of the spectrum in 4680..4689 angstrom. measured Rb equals 2.07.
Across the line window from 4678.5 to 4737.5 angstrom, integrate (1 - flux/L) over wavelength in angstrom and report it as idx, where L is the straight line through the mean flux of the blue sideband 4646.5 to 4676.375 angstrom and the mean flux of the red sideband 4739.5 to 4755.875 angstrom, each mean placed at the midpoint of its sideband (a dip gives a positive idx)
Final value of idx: 1.89 angstrom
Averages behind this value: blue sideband 2.14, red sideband 2.29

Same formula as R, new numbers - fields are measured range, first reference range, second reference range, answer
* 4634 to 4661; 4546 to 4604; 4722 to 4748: 1.0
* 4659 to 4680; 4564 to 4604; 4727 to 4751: 1.2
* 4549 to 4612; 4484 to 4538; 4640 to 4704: -3.6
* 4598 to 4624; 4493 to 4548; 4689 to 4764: -1.7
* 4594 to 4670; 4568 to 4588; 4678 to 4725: -2.1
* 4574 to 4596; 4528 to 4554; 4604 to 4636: 0.2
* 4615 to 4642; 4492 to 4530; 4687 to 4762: -1.7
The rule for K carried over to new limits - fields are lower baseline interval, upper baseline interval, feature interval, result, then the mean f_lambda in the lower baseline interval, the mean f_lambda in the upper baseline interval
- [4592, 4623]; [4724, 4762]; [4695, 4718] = 1.8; 2.25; 2.29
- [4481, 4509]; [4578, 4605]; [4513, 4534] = 0.8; 2.08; 2.14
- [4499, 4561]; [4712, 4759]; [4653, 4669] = 0.5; 2.07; 2.27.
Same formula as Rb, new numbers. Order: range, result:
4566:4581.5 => 2.26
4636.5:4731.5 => 2.13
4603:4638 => 2.29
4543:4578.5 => 2.19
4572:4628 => 2.22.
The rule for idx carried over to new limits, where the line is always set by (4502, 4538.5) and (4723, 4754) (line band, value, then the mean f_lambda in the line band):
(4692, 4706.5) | 1.3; 2.06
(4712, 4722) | 0.3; 2.2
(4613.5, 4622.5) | -0.6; 2.32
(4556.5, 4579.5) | -1.5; 2.26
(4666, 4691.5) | 1.5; 2.1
